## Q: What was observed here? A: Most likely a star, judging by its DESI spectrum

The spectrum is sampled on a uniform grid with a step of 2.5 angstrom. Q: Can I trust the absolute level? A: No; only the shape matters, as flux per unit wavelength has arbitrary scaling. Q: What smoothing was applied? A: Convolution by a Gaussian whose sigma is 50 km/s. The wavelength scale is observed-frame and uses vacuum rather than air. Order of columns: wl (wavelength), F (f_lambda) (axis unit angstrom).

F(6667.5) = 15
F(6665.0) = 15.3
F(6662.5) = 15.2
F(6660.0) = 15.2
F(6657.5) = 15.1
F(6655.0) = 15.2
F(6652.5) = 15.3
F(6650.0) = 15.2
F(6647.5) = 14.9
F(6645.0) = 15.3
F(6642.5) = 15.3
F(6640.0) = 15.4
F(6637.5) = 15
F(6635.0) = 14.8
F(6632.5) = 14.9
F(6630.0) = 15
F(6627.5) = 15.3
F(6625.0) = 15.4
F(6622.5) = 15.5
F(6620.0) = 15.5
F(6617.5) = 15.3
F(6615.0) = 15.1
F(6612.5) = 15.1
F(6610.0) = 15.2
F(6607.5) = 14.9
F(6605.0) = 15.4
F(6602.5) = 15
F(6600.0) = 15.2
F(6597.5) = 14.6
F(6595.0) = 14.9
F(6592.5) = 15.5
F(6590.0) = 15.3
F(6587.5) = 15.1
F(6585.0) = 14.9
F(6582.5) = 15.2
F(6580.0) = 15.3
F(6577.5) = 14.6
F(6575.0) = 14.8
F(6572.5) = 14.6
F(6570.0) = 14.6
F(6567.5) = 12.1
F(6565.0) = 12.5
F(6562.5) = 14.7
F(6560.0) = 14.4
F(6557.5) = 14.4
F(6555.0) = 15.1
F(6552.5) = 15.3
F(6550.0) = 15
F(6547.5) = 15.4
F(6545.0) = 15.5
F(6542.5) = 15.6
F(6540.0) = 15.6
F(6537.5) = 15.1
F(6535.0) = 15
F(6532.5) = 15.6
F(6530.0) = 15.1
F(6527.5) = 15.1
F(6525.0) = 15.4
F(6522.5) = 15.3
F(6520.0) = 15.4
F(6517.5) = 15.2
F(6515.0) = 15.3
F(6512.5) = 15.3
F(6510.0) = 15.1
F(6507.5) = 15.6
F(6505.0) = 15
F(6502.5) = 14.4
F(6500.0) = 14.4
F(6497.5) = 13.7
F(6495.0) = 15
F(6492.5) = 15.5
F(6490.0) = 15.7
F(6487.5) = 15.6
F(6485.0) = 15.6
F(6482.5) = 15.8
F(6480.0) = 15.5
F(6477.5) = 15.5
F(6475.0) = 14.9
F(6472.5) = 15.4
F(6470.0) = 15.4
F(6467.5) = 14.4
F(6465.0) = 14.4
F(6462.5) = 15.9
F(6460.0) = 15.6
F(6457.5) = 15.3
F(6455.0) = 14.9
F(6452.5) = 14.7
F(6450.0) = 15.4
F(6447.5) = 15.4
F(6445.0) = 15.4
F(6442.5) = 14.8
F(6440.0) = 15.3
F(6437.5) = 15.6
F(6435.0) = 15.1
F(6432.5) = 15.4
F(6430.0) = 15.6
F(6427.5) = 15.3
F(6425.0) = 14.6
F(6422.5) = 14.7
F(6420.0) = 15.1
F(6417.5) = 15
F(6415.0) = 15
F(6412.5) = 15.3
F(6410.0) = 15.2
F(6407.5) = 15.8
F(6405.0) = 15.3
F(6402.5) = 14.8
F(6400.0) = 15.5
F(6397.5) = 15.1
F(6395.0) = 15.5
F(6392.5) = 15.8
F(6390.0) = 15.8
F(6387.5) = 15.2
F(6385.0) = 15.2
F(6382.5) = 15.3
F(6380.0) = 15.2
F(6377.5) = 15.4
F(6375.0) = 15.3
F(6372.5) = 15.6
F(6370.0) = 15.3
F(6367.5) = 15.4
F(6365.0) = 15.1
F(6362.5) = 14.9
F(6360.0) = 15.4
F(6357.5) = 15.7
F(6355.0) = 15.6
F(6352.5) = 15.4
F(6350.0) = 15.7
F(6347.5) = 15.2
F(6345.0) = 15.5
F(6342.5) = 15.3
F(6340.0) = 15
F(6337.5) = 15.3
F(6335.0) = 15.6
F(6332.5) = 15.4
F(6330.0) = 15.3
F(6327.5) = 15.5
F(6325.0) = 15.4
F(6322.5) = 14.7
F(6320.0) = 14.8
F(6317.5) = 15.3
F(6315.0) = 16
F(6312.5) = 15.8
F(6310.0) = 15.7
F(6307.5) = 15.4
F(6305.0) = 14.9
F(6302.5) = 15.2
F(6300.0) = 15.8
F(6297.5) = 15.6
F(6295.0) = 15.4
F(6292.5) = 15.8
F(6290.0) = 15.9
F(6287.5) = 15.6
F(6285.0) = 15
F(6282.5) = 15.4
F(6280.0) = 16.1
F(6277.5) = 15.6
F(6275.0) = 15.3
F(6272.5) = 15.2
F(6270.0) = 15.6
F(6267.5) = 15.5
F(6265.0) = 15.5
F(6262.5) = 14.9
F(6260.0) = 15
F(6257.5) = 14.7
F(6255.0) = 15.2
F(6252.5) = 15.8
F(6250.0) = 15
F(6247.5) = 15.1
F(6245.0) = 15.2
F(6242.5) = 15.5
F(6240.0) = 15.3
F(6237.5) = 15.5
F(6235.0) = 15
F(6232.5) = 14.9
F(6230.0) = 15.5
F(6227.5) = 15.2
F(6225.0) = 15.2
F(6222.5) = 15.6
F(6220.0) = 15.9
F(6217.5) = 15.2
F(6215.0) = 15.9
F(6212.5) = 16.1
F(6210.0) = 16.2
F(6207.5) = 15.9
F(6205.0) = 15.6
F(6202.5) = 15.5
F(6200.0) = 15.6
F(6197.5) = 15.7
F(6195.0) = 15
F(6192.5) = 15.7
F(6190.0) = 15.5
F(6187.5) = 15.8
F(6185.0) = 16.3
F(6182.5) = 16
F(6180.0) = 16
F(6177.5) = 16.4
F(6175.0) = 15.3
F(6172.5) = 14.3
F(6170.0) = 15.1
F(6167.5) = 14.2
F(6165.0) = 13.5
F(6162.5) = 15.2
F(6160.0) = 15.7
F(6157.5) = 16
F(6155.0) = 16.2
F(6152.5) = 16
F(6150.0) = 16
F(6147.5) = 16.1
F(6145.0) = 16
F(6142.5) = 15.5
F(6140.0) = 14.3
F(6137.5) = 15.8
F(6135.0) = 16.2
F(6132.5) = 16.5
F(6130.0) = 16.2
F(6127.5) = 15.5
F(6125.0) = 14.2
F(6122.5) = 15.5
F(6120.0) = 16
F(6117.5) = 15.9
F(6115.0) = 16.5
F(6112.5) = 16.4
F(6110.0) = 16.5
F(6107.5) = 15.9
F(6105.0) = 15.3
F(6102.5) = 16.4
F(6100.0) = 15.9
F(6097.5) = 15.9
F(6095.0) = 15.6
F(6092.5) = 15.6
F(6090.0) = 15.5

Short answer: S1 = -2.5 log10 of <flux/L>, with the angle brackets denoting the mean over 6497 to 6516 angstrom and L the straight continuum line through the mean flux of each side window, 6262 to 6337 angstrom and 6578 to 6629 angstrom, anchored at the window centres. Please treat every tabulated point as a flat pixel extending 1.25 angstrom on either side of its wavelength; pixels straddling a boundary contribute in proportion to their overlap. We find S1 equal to 0.027 mag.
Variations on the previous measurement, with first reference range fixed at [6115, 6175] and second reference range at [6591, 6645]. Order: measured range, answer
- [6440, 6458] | 0.010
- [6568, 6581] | 0.042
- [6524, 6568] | 0.025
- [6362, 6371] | 0.010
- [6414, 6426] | 0.030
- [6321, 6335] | 0.006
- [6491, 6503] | 0.044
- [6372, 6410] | -0.004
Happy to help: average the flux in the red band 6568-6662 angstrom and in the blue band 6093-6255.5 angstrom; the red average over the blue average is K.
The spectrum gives 0.97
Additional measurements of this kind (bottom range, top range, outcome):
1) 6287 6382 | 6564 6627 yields 0.97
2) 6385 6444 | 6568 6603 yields 0.98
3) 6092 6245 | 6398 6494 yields 0.98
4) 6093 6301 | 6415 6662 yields 0.97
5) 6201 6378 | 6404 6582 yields 0.98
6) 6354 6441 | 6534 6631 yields 0.98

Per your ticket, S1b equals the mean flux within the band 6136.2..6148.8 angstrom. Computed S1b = 15.5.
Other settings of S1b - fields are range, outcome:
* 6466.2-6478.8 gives 15.1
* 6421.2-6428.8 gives 14.9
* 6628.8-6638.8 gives 14.9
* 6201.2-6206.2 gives 15.6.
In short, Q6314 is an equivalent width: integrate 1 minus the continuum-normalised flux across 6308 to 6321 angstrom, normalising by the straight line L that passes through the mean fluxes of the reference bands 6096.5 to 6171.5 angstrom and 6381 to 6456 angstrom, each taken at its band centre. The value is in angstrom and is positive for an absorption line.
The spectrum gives -0.1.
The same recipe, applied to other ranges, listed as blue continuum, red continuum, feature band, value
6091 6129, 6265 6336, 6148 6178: 0.8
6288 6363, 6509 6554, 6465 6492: 0.0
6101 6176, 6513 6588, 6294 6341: -0.2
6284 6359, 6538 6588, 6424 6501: -0.9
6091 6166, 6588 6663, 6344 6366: 0.1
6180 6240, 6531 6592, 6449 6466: -0.1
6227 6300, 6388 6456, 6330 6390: -0.3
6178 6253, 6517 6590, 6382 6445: -0.3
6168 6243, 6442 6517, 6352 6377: -0.1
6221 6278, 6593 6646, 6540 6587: 1.5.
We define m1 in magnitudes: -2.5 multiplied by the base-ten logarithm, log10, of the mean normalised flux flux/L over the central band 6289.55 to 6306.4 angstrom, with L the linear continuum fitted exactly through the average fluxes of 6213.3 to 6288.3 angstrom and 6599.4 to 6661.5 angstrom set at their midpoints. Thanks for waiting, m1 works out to -0.01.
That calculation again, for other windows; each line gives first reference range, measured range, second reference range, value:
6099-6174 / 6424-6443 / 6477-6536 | 0.00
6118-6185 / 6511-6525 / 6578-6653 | 0.00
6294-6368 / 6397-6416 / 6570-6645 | 0.00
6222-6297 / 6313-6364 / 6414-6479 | -0.01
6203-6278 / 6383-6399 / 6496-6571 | -0.02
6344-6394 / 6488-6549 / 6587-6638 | 0.00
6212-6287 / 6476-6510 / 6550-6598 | -0.03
